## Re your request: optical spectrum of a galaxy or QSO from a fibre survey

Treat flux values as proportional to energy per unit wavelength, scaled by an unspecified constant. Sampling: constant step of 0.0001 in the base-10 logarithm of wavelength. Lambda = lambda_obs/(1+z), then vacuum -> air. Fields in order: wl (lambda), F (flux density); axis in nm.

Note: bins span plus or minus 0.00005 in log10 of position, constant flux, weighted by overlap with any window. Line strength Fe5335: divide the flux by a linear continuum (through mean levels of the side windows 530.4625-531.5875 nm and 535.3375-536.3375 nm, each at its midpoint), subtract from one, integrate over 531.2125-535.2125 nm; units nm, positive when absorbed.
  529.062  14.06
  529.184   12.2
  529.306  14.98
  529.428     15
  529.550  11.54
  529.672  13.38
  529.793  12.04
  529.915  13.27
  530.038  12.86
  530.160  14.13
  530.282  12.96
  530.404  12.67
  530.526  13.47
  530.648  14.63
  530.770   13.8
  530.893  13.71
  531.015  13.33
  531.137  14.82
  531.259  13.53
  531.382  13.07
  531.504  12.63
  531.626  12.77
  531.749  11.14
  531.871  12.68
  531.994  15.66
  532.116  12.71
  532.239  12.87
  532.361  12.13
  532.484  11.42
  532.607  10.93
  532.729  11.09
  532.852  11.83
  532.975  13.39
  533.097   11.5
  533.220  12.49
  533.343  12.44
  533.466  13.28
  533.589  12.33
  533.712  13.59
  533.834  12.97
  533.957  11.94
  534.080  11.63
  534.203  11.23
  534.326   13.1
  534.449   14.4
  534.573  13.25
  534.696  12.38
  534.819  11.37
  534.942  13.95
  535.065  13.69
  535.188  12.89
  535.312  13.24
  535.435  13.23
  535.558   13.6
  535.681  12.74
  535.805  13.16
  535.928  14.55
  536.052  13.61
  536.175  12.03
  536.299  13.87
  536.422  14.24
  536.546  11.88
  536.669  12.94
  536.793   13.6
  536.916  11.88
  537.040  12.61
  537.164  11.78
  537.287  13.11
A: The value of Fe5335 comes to 0.27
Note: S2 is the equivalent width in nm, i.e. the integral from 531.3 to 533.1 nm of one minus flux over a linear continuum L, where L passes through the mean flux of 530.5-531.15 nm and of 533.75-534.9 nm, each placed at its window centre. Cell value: 0.13 nm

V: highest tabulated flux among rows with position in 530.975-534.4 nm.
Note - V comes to 15.66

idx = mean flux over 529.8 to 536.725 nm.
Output 12.9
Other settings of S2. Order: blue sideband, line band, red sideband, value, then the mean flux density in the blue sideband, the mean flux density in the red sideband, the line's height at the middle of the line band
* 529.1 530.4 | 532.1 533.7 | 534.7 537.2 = 0.11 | 13.2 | 13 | 13.1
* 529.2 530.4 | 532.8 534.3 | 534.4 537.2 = 0.09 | 13.3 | 13.1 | 13.2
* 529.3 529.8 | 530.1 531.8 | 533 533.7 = -0.04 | 13.4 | 12.5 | 13.1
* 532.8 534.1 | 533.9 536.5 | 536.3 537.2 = -0.08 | 12.5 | 12.8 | 12.7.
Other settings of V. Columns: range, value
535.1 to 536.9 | 14.55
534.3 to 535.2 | 14.4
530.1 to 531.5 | 14.82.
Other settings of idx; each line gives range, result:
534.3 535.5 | 13.2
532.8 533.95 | 12.6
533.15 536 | 12.9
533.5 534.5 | 12.7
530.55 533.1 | 12.9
